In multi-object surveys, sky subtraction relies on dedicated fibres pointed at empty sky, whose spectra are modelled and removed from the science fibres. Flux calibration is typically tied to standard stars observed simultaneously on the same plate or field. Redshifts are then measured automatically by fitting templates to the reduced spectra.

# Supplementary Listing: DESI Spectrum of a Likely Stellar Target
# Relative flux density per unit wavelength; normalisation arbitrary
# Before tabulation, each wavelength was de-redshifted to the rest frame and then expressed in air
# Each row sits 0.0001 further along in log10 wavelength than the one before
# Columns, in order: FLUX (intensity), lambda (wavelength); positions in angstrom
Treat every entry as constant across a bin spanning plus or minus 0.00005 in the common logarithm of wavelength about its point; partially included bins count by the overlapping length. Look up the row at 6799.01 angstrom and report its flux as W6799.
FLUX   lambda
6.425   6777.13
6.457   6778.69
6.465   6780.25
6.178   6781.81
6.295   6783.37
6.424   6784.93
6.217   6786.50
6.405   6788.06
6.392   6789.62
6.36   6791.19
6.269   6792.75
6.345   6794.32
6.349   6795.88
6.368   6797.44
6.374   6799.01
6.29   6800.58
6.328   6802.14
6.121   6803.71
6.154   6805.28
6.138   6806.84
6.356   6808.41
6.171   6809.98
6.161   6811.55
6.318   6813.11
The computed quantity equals 6.374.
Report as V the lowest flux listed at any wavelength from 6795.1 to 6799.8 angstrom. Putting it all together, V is 6.349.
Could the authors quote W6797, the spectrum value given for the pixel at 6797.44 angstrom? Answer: 6.368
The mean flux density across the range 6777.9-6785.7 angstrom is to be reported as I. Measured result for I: 6.37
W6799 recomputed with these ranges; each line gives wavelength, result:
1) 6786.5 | 6.217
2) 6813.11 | 6.318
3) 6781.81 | 6.178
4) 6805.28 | 6.154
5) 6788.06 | 6.405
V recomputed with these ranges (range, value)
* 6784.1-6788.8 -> 6.217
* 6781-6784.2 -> 6.178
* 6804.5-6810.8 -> 6.138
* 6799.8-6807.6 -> 6.121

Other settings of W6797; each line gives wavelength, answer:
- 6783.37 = 6.295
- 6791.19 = 6.36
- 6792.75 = 6.269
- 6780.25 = 6.465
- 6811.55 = 6.161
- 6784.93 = 6.424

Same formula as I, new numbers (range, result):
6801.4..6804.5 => 6.21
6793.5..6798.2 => 6.36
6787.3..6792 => 6.39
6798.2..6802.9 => 6.33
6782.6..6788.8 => 6.33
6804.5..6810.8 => 6.21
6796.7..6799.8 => 6.35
